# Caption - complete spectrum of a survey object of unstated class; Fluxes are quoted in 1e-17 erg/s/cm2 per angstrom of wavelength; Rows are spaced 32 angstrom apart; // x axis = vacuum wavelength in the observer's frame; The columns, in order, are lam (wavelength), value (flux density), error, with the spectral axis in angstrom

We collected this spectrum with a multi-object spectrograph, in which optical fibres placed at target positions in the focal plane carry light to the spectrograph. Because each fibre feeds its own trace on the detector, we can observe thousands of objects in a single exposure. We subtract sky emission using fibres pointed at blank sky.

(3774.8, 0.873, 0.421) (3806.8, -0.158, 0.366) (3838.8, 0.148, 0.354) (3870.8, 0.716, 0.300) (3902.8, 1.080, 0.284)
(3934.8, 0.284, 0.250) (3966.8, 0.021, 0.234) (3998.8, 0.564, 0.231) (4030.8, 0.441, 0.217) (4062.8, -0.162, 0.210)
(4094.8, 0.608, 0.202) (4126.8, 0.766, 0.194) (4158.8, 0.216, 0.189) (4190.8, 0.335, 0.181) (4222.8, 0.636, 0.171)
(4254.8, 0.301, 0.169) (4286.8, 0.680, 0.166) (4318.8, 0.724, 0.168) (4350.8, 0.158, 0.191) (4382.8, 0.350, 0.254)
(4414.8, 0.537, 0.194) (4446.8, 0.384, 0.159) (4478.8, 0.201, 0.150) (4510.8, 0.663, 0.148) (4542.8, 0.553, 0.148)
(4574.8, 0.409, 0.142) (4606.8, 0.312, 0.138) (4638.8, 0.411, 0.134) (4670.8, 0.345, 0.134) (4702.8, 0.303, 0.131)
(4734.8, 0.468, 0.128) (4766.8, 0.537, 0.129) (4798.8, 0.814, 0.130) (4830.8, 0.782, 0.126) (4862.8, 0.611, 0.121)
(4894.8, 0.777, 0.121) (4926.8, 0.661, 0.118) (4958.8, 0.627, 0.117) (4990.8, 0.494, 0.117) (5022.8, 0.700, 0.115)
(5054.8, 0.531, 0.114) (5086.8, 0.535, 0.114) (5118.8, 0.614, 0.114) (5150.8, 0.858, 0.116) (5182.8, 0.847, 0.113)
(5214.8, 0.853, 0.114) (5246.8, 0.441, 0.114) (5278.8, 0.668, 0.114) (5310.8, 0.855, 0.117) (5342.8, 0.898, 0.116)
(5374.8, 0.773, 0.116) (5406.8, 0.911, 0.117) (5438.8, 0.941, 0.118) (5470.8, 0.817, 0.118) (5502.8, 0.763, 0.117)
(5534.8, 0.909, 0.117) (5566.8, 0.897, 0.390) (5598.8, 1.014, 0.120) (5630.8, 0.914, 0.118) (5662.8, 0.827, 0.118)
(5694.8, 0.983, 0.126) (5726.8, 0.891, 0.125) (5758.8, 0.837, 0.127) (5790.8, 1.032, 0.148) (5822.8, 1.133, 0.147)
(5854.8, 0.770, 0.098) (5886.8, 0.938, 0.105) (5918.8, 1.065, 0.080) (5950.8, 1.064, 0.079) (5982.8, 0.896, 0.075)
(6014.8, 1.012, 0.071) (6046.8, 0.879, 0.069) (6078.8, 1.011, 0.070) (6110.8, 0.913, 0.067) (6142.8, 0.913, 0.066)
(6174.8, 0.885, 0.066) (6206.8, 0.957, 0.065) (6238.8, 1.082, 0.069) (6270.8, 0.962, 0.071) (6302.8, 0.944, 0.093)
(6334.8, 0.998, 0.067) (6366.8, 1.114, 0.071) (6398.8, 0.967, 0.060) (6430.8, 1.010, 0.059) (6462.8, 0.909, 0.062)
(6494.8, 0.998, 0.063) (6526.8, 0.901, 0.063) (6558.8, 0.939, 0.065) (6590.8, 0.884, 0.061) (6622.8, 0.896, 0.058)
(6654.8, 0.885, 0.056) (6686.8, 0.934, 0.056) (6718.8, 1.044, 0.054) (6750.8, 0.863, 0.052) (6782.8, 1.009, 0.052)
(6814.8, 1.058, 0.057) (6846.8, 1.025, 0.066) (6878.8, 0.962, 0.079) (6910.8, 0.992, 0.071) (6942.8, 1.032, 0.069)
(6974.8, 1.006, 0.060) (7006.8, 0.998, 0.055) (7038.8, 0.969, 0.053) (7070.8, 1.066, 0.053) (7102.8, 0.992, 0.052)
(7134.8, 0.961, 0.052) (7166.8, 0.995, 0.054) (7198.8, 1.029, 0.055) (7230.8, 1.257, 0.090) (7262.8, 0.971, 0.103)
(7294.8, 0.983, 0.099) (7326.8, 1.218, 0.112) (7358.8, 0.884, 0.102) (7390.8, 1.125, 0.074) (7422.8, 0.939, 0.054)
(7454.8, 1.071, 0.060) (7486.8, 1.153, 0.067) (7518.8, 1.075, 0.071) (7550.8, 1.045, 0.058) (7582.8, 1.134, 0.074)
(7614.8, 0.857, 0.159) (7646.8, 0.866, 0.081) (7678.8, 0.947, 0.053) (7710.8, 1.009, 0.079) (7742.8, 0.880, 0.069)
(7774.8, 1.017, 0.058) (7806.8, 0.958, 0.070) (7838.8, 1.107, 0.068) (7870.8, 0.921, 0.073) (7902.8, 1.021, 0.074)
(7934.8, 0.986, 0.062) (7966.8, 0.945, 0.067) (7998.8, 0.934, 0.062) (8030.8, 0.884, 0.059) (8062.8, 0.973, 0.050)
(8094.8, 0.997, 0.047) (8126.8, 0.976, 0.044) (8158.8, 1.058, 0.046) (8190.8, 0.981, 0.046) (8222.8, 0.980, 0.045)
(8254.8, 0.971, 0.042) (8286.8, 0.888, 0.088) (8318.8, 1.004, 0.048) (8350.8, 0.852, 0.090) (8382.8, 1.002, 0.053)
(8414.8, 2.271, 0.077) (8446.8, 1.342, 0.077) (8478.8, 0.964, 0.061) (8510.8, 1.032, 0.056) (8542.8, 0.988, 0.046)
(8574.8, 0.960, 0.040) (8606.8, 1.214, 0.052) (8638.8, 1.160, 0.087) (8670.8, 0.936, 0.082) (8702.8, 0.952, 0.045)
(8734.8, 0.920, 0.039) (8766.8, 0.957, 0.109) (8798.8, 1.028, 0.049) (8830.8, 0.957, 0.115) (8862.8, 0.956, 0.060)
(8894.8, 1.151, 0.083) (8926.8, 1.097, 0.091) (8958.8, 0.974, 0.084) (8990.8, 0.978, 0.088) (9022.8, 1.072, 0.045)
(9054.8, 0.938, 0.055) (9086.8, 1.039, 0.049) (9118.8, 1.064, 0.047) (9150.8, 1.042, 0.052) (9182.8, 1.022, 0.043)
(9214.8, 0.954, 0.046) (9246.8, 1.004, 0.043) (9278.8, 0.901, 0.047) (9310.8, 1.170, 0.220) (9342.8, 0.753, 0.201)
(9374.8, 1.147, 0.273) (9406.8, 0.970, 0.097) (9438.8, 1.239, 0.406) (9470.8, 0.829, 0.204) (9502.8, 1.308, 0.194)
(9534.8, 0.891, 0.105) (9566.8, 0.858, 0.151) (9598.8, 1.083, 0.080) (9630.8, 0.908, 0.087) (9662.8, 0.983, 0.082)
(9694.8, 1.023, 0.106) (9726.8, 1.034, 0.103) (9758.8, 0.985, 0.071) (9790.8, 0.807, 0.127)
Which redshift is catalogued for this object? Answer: 0.283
